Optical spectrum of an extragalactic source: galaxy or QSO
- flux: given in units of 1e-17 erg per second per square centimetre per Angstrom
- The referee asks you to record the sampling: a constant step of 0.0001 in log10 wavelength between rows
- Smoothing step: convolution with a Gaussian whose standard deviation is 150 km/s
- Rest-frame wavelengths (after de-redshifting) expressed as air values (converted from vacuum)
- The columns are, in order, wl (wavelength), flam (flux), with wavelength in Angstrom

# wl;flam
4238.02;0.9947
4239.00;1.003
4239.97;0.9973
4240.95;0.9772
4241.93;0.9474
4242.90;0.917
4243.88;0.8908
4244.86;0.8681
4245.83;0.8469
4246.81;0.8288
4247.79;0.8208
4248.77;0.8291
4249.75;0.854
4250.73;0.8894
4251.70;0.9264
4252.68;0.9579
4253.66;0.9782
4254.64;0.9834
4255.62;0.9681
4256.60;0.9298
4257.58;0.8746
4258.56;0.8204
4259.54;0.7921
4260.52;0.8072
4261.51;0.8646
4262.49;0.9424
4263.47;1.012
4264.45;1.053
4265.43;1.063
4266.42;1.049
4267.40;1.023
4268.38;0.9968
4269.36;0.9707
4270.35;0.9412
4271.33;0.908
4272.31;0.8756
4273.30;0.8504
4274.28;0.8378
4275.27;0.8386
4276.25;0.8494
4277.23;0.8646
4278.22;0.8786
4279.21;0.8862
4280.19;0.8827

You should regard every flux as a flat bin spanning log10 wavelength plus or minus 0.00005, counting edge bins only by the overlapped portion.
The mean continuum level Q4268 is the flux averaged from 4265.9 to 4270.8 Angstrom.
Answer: 0.996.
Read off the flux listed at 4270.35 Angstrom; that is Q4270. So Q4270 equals 0.9412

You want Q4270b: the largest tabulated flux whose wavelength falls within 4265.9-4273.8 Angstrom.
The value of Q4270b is 1.049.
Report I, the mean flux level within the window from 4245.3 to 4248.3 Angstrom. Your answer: 0.833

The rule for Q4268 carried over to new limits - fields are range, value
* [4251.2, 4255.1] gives 0.963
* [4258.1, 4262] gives 0.82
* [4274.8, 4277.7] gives 0.854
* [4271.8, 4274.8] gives 0.854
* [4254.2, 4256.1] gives 0.975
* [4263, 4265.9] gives 1.04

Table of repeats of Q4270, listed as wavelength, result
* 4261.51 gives 0.8646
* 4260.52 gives 0.8072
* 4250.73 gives 0.8894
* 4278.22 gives 0.8786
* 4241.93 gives 0.9474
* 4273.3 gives 0.8504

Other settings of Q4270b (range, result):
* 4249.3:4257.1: 0.9834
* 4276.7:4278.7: 0.8786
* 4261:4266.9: 1.063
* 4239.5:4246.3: 0.9973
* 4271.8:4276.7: 0.8756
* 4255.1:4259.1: 0.9681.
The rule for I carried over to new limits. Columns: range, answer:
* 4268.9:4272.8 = 0.924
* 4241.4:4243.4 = 0.933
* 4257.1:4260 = 0.83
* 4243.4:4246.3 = 0.87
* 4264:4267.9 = 1.05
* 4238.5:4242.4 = 0.98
